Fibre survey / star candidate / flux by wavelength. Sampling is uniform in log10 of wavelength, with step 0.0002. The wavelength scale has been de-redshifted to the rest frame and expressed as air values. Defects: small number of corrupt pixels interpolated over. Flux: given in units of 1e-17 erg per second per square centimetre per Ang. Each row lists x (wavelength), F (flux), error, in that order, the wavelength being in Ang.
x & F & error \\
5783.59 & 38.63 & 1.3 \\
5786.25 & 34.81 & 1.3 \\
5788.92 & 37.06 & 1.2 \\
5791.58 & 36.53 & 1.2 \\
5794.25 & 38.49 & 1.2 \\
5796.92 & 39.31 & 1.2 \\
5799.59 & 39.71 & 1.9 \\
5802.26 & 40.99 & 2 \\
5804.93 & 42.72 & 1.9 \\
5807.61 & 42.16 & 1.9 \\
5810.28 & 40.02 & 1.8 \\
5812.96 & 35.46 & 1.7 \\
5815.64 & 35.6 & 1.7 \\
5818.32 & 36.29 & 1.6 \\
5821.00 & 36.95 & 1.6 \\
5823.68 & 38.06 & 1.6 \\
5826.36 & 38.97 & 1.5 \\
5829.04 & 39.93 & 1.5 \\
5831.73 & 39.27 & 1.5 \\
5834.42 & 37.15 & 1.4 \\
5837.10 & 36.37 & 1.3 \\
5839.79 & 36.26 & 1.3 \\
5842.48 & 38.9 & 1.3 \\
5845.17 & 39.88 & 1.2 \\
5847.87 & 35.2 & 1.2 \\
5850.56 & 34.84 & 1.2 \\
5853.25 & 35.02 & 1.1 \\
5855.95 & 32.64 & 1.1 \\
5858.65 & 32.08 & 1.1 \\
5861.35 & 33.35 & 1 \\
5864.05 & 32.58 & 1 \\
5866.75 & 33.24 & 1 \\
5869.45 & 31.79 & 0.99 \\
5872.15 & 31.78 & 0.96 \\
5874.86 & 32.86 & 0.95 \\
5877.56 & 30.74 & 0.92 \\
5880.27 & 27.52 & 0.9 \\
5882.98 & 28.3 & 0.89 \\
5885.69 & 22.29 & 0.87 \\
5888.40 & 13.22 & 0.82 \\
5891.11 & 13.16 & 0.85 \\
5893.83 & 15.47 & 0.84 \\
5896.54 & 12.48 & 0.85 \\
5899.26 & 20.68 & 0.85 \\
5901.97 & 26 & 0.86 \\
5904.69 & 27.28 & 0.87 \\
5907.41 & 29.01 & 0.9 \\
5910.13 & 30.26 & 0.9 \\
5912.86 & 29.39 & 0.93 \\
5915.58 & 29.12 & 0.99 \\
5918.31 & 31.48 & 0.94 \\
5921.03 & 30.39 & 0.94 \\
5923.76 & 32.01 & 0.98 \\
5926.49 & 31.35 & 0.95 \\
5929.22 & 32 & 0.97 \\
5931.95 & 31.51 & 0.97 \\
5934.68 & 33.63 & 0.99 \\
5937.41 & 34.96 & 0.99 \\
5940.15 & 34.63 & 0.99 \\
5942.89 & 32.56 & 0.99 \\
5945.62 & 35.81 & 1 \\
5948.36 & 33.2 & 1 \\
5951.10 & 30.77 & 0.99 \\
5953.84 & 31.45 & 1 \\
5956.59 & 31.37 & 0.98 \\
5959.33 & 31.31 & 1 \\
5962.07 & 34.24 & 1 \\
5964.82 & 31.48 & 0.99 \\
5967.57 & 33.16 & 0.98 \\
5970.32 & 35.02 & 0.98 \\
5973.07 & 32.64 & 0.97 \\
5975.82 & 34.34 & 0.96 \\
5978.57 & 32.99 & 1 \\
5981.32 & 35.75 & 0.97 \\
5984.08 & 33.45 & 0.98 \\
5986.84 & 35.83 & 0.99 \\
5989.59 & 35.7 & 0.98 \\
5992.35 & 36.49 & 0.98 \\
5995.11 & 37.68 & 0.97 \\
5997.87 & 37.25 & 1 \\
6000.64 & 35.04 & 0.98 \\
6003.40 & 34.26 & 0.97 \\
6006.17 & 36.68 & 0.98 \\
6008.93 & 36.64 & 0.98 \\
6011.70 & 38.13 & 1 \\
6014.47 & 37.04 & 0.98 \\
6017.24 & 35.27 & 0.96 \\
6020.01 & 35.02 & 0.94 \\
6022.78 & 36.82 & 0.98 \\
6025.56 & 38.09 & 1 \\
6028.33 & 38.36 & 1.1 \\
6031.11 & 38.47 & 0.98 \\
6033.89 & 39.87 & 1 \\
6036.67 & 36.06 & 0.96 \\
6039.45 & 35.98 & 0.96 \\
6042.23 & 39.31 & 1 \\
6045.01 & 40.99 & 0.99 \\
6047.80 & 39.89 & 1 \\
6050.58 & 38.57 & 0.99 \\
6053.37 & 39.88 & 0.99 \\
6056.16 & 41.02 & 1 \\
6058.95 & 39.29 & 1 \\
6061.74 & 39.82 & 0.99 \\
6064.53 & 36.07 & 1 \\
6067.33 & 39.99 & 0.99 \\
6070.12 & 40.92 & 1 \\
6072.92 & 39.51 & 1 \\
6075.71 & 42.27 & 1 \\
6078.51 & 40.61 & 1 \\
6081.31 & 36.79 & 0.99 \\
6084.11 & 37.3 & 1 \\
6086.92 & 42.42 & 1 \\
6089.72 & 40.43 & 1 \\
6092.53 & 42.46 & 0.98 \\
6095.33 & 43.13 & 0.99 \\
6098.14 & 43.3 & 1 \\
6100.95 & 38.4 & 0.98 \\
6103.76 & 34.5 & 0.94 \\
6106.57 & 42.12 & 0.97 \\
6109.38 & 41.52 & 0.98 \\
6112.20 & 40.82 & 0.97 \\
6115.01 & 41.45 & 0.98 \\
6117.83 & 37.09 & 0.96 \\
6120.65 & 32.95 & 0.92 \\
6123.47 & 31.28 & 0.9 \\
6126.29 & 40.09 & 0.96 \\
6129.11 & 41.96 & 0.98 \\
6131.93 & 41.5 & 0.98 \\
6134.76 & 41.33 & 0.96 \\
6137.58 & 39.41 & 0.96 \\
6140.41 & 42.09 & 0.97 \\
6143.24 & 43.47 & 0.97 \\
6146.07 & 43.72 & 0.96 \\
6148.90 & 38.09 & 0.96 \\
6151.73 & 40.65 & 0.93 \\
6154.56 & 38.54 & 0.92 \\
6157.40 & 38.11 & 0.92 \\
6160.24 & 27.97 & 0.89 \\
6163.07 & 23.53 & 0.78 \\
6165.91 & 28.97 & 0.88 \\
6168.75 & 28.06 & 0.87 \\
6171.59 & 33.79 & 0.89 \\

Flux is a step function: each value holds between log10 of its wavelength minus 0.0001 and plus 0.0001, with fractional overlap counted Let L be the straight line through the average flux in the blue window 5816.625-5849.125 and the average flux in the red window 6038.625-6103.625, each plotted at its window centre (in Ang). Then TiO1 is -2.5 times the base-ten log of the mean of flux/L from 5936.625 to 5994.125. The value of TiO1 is 0.157 mag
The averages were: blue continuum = 37.7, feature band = 33.7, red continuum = 39.9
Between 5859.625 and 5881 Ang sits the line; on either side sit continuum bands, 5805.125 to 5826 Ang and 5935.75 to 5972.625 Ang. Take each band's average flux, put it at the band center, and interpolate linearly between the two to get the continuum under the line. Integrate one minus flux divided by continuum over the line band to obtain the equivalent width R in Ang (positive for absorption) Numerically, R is 2.5 Ang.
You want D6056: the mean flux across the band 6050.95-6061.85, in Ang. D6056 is 39.9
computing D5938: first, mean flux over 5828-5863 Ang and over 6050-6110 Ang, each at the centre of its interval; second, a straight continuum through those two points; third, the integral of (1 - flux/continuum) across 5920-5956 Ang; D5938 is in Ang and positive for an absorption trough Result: 4.82 Ang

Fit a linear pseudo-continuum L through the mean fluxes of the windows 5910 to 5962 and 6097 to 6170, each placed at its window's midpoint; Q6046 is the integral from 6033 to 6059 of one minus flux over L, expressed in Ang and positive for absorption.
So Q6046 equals -2.8 Ang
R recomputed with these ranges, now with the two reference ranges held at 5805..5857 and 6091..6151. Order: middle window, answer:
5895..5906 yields 4.80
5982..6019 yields 2.73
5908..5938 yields 5.47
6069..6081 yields -0.25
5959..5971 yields 1.73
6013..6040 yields 1.42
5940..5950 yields 1.19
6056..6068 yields 0.15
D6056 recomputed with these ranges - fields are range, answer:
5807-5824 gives 37.6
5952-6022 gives 34.7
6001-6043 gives 37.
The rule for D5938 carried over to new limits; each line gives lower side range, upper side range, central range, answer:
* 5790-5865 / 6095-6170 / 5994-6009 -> 0.6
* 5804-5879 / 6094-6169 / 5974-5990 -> 1.1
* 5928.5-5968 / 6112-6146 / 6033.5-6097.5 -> -4.3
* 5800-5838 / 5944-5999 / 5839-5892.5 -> 9.4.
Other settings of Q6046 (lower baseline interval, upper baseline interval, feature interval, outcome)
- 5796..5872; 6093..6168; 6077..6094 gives -0.9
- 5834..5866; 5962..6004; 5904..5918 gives 2.3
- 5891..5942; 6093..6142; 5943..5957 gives -1.2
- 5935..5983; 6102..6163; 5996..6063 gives -4.4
